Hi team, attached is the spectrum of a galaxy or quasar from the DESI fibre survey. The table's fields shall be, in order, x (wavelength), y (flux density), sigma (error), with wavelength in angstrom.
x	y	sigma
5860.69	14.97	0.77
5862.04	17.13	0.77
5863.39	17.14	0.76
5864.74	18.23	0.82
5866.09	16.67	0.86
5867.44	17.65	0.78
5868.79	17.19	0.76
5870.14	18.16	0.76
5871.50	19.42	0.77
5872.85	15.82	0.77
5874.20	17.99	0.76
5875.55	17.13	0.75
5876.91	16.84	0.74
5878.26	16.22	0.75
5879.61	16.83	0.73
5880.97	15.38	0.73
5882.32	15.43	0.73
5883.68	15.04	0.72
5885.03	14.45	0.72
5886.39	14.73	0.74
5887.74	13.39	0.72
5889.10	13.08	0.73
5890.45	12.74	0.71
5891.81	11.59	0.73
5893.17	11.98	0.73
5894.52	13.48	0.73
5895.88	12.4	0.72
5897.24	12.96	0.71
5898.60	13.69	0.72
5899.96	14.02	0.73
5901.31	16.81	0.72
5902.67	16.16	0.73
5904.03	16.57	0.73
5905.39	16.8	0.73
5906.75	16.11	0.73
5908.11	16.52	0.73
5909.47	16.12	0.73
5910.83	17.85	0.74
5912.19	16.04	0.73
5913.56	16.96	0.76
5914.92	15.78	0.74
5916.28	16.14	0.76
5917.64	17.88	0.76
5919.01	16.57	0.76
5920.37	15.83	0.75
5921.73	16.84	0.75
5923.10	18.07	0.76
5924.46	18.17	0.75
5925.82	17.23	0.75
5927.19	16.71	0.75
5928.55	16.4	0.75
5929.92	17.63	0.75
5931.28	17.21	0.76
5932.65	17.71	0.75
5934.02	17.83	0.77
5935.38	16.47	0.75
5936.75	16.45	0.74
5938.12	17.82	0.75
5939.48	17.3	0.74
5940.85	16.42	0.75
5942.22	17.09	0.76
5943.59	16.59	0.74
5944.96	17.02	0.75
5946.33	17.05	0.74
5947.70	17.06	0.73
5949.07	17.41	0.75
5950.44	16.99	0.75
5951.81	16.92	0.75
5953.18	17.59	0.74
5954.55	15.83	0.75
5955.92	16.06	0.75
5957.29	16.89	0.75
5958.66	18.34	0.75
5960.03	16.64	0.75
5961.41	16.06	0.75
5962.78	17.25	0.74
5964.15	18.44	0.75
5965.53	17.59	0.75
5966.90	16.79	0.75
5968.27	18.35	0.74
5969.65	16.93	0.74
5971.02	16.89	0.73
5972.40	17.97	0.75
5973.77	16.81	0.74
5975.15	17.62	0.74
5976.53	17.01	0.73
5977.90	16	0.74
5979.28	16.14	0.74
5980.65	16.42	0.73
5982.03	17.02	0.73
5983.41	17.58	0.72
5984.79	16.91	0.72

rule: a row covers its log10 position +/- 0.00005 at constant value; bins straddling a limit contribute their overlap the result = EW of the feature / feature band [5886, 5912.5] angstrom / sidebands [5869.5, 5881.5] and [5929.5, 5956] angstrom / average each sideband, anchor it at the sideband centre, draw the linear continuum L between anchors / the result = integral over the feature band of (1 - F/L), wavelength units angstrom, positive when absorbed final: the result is 3.8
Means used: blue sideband 17.1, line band 14.6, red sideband 17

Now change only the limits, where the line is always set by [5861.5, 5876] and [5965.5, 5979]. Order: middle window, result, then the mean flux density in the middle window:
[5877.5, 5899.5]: 4.4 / 14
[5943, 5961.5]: 0.3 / 16.9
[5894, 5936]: 2.5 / 16.3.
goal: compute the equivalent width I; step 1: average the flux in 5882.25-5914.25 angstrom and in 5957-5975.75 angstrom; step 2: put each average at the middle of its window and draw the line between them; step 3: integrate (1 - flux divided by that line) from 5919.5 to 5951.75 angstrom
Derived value -1.8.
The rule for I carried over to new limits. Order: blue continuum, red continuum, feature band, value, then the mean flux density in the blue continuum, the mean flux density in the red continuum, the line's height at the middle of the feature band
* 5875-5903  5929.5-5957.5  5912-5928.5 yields -1.0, 14.5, 17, 15.9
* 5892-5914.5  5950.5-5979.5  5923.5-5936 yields -1.0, 15.2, 17.1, 16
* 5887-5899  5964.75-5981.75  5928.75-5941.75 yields -1.8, 12.8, 17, 15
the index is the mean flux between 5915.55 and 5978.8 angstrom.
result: 17.1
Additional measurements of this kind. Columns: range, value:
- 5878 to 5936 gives 15.7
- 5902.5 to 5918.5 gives 16.6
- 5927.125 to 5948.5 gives 17.1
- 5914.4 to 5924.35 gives 16.8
